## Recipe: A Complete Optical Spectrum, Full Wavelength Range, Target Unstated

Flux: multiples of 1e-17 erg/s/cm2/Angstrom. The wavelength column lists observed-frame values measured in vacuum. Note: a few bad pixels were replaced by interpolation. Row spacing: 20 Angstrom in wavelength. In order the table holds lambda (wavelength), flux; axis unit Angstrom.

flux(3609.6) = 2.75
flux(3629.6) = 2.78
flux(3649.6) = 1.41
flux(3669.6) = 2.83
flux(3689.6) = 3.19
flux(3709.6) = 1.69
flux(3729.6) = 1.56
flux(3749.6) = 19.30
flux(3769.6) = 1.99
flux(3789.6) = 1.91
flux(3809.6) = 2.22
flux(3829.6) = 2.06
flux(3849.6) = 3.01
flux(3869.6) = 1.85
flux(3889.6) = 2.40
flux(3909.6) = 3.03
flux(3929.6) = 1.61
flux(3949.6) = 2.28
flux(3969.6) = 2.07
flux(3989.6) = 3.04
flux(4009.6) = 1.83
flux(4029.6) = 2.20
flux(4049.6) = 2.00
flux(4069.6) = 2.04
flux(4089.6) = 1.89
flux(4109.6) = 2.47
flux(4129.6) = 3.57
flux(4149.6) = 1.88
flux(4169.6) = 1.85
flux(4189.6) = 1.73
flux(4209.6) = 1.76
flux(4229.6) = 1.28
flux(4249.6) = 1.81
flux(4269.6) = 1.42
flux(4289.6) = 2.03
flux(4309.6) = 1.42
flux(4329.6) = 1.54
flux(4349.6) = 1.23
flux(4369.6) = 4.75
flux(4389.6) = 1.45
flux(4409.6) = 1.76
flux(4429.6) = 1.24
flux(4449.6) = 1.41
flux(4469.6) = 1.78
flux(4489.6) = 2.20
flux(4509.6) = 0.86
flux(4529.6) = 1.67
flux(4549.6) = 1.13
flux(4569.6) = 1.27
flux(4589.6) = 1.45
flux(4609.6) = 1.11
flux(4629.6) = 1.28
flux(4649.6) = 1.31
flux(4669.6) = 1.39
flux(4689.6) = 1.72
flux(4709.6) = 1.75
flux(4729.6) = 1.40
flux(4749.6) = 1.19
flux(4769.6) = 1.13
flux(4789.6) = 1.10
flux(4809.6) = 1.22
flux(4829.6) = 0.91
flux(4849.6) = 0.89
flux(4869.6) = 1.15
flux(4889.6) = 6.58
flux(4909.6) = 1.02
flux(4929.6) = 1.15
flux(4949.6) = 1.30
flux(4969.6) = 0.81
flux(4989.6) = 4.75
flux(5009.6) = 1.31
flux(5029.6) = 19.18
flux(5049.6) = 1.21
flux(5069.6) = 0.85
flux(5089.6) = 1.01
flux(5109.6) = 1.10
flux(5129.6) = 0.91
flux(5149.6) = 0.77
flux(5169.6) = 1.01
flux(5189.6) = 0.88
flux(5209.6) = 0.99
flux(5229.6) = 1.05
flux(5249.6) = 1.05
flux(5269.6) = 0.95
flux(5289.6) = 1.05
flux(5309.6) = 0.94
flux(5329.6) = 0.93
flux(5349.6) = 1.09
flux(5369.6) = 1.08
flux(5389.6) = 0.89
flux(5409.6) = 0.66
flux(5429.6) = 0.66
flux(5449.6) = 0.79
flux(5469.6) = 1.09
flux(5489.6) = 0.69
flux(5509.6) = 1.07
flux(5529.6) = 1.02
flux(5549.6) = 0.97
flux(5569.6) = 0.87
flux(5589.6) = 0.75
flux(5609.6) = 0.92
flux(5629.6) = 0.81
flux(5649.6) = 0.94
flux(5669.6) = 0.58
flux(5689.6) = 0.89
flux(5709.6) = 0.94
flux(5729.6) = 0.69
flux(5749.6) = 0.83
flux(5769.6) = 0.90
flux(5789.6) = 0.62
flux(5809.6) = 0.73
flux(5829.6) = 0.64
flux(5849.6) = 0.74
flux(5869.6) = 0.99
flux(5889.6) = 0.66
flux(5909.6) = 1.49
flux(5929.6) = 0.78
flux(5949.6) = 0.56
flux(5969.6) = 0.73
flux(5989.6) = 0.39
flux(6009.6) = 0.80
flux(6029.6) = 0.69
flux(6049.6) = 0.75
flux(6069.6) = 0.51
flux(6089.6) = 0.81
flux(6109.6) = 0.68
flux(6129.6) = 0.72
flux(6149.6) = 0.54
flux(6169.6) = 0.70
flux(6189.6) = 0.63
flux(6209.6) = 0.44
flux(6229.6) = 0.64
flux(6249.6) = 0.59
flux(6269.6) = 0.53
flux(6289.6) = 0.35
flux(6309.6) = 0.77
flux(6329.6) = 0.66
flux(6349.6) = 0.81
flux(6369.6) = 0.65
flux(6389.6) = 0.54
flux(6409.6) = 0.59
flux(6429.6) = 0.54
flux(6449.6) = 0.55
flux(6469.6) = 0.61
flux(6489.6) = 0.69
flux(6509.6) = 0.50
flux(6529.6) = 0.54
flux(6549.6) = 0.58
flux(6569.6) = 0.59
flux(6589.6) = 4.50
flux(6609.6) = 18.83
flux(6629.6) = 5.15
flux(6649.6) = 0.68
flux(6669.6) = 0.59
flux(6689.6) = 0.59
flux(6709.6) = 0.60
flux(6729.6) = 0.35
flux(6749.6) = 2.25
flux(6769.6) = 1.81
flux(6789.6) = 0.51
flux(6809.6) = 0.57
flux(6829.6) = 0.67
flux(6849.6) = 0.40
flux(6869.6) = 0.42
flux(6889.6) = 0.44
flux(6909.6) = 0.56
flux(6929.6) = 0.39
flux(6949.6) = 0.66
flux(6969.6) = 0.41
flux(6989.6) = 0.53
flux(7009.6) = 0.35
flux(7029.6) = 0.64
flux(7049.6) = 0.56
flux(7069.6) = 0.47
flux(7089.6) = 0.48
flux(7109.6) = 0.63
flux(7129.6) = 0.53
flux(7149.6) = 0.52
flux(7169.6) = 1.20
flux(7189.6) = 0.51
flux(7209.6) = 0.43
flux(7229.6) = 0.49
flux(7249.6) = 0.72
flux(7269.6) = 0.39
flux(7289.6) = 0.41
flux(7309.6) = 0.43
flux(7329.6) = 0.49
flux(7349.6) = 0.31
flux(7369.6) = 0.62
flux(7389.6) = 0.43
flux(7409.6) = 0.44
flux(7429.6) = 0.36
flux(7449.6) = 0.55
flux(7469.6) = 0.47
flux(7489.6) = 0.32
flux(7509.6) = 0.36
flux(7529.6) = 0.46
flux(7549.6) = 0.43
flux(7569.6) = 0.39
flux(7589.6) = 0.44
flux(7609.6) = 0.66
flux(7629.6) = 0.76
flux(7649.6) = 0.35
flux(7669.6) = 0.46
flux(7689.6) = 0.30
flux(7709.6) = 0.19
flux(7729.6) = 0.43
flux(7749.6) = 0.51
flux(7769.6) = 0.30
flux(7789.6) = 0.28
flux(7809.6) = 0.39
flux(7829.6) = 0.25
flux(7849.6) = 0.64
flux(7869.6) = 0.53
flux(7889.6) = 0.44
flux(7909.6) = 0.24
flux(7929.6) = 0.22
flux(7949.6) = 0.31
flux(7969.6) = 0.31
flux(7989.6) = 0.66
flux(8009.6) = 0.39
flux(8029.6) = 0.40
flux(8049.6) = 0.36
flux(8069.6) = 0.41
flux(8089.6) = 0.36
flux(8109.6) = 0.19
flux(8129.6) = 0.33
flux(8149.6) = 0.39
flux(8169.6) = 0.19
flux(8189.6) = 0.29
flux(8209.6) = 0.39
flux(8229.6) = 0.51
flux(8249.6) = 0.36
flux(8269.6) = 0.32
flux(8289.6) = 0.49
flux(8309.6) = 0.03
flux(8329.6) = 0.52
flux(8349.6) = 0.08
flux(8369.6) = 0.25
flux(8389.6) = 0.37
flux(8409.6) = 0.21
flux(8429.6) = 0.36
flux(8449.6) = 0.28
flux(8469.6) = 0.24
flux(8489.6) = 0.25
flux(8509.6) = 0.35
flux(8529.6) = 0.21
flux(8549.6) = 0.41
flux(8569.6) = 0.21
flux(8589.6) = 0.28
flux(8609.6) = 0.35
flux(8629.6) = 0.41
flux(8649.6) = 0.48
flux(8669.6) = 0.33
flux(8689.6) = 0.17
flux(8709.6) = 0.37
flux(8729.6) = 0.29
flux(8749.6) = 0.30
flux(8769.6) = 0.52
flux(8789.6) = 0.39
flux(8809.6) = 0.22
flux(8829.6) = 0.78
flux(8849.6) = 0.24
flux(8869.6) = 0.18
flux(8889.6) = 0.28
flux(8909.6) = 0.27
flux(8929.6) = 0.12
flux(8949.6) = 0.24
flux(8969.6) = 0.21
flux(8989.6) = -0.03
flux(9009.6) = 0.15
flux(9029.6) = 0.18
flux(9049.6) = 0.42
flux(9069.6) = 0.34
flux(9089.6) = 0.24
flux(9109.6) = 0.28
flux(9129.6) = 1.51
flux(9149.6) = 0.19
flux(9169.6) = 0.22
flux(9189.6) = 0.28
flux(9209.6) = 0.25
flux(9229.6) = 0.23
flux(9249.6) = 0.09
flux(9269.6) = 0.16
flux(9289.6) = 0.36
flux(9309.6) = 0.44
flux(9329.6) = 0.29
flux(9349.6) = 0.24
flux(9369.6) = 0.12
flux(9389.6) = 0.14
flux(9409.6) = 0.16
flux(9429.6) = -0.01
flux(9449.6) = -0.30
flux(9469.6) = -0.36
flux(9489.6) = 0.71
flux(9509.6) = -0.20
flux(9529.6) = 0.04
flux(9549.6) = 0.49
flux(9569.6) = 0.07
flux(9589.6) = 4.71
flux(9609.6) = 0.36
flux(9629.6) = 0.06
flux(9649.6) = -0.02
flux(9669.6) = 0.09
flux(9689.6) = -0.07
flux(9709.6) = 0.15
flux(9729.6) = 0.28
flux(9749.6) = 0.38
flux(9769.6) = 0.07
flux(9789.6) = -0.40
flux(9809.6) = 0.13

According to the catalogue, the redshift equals 0.005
